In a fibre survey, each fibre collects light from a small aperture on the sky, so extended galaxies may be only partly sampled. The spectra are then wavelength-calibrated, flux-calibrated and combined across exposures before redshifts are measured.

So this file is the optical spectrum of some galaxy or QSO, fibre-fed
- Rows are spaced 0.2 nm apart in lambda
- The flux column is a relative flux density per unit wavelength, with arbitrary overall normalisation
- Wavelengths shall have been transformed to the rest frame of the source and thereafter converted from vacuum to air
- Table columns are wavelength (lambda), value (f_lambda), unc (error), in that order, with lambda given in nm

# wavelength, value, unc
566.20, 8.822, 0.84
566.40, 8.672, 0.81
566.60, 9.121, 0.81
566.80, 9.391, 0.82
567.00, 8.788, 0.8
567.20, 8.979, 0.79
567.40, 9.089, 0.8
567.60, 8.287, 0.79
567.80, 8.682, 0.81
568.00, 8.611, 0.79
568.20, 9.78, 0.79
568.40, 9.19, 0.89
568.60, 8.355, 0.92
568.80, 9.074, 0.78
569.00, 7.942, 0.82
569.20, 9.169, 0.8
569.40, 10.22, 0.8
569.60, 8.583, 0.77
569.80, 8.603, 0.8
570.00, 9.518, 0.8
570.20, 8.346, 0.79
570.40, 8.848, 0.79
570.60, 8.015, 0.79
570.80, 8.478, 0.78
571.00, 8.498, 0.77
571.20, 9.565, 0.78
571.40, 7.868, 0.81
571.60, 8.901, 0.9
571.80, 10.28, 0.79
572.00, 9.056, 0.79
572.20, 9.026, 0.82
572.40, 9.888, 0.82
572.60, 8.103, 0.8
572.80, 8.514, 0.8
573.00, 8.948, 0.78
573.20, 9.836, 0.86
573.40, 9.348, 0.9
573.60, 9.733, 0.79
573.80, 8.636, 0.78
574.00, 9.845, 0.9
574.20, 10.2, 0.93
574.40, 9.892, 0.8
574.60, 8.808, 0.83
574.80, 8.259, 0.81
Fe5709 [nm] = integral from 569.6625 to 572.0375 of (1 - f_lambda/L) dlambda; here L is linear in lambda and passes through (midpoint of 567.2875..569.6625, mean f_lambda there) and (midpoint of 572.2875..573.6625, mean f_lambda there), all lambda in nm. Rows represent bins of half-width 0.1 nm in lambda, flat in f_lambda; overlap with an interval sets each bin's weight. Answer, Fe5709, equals 0.06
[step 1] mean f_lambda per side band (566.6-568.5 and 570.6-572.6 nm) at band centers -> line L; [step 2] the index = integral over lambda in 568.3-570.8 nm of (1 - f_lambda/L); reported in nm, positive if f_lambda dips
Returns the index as 0.05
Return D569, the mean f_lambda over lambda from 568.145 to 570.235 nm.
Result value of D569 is 8.98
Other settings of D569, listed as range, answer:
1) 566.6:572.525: 8.93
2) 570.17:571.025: 8.44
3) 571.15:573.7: 9.15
